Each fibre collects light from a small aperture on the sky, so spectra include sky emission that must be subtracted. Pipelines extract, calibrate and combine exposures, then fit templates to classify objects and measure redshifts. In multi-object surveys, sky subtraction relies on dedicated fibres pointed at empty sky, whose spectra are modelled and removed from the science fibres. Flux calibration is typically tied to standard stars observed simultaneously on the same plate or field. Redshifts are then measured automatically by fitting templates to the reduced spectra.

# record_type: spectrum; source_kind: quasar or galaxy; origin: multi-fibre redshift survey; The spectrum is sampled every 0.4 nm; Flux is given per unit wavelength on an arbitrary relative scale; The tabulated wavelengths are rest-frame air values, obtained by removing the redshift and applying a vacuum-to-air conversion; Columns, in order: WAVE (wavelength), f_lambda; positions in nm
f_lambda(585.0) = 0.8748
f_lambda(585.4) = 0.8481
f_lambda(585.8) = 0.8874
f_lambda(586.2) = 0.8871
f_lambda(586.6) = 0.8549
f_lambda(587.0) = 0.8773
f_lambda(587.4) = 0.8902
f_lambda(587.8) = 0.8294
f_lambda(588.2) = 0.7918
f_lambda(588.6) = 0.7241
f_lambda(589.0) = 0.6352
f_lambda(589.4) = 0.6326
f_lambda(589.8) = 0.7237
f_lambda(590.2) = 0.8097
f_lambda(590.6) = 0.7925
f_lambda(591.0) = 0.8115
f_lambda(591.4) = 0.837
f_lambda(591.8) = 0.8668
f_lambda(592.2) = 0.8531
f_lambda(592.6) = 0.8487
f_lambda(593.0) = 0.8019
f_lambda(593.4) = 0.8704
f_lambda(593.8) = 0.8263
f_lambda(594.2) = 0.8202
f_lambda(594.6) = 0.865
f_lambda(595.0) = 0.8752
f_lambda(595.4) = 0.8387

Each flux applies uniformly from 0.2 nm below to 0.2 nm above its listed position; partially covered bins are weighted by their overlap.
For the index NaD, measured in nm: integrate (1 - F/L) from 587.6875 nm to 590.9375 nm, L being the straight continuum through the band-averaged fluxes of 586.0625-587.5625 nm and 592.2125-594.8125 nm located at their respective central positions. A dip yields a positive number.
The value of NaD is 0.452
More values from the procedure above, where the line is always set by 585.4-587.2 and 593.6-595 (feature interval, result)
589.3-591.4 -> 0.22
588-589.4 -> 0.26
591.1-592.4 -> 0.01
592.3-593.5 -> 0.01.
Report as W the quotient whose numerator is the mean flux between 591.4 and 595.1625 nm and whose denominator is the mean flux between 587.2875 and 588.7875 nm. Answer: 1.05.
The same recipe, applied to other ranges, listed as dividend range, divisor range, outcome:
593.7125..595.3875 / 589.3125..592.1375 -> 1.07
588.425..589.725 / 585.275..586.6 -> 0.77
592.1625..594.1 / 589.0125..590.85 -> 1.15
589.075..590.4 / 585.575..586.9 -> 0.81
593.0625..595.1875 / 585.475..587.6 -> 0.97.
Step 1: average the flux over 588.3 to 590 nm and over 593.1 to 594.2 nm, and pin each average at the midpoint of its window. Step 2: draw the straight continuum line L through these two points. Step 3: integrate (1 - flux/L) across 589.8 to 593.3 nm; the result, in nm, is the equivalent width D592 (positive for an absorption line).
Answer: -0.26 nm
